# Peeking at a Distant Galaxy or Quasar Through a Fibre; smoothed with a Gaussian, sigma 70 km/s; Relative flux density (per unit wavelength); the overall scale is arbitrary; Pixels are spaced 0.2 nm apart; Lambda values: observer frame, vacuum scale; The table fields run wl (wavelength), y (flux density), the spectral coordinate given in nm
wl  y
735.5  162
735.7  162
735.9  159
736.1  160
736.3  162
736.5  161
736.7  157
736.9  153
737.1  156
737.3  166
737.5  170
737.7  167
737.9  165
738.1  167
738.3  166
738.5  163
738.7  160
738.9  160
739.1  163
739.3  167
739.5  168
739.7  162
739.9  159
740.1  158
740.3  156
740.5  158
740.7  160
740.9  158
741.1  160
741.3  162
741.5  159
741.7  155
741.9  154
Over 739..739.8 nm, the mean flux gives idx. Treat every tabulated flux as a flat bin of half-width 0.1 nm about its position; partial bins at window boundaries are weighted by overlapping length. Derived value 165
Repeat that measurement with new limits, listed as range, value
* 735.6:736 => 160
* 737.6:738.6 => 166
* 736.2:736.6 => 161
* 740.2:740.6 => 157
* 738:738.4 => 166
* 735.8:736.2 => 160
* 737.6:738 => 166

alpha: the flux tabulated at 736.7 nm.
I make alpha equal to 157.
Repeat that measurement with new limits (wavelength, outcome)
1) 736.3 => 162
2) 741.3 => 162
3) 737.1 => 156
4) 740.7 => 160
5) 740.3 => 156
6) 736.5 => 161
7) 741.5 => 159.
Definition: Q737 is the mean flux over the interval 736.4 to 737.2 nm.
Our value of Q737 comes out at 157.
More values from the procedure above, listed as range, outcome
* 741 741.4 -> 161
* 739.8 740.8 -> 158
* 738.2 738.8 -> 163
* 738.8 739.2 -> 162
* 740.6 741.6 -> 160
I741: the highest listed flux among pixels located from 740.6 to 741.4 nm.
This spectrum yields 162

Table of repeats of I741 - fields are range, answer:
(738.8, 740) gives 168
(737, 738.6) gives 170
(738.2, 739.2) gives 166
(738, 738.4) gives 167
